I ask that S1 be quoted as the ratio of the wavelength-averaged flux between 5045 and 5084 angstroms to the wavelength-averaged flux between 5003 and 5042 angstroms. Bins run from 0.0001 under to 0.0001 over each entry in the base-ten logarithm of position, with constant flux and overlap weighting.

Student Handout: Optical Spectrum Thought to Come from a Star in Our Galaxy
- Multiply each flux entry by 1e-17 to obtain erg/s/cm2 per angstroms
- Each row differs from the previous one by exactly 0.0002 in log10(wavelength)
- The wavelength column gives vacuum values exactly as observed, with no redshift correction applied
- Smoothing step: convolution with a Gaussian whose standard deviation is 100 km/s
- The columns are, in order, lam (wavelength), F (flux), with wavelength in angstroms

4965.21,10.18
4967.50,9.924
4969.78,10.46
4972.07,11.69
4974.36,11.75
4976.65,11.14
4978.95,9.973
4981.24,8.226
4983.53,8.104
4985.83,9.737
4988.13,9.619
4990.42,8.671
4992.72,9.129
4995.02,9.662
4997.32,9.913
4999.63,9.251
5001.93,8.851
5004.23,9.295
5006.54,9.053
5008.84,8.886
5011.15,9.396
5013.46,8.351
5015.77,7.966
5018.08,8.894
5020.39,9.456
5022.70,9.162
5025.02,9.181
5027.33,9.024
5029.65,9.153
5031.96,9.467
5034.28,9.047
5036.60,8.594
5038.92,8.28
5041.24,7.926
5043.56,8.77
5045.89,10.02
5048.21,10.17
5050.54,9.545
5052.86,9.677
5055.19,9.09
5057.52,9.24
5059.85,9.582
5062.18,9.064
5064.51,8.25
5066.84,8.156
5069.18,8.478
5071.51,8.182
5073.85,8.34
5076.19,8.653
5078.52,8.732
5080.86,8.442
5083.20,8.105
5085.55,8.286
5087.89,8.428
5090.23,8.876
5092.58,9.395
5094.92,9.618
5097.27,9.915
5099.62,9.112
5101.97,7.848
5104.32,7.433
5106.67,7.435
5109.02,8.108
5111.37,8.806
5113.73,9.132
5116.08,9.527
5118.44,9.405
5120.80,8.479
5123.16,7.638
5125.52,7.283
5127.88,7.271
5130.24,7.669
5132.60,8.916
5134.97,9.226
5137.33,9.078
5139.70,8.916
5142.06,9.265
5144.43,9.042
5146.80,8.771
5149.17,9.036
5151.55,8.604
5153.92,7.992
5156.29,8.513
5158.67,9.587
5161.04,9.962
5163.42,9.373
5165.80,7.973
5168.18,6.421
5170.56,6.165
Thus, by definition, 1.00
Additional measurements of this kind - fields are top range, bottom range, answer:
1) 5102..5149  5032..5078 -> 0.95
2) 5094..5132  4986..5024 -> 0.92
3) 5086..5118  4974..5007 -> 0.93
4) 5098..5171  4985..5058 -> 0.93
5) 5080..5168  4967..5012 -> 0.90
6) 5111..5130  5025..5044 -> 0.95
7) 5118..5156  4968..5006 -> 0.88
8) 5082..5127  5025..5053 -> 0.94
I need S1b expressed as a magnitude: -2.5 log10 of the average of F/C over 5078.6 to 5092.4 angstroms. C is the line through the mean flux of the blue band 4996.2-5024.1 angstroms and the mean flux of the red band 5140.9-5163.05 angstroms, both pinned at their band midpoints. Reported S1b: 0.06 mag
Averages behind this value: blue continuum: 9.04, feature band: 8.52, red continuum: 8.99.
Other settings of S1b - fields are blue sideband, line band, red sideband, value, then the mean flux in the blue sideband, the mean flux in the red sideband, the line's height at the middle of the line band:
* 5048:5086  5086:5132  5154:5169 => 0.03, 8.8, 8.64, 8.73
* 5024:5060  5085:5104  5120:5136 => -0.05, 9.16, 8.05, 8.48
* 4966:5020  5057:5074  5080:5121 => 0.04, 9.48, 8.69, 8.95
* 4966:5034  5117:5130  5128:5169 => 0.11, 9.42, 8.71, 8.83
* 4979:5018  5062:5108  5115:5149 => 0.03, 9.03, 8.62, 8.76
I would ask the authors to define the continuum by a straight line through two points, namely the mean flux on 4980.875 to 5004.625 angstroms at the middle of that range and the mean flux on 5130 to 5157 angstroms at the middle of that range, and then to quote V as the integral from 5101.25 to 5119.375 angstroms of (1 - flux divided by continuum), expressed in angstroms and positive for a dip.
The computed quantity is 0.84 angstroms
